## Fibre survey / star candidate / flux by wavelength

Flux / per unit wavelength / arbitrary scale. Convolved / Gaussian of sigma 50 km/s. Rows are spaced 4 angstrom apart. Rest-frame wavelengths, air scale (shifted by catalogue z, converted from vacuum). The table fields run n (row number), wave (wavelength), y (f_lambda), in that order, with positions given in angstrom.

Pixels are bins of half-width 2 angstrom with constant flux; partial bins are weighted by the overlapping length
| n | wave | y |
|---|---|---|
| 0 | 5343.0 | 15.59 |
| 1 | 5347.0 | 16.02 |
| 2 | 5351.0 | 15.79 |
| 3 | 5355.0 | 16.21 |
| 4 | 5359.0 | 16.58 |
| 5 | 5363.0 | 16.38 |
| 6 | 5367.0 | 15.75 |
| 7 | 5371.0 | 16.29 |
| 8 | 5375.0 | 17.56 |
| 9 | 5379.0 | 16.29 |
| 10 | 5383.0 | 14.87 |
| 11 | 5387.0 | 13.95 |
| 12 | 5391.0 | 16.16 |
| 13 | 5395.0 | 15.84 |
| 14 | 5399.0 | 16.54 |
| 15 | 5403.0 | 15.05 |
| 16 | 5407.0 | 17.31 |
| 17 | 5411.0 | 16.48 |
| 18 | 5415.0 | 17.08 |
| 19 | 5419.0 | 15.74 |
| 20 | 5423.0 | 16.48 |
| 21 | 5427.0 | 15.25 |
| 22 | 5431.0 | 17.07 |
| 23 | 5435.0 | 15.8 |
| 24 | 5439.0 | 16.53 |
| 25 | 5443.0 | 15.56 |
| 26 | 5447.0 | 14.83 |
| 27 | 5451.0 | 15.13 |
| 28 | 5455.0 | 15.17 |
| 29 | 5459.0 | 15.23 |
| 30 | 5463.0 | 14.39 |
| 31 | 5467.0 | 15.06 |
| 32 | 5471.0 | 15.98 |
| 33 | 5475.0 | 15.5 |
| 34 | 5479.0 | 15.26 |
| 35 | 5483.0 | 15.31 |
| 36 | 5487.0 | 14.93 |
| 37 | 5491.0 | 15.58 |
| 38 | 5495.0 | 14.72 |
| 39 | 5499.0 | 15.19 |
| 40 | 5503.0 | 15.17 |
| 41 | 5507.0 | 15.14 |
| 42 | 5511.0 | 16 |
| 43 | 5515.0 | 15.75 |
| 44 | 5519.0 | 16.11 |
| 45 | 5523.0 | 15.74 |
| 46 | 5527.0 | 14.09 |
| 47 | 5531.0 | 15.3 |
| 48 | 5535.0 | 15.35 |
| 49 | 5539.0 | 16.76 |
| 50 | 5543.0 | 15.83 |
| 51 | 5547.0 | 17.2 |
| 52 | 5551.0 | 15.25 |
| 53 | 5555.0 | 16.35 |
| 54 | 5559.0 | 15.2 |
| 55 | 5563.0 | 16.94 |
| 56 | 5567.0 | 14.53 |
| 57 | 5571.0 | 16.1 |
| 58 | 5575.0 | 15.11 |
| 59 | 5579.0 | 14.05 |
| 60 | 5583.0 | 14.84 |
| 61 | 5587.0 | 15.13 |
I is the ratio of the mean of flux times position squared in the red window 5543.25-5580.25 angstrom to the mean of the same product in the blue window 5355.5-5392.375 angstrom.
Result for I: 1.05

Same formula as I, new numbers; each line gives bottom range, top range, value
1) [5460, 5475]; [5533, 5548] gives 1.10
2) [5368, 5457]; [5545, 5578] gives 1.04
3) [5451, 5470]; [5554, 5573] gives 1.09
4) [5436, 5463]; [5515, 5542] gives 1.05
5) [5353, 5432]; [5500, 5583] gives 1.02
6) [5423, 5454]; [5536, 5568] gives 1.06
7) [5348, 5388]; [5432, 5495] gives 0.99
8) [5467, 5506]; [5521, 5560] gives 1.05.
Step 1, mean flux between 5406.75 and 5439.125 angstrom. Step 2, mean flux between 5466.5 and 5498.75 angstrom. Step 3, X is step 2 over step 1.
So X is 0.9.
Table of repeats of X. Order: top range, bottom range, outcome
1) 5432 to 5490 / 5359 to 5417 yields 0.95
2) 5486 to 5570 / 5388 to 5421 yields 0.96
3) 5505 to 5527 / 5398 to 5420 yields 0.95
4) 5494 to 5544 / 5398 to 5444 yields 0.95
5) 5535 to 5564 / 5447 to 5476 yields 1.06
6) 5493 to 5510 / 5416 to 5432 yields 0.94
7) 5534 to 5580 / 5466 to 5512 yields 1.03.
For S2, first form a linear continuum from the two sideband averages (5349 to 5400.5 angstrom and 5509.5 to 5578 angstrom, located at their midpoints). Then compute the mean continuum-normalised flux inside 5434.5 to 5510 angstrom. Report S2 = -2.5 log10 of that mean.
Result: 0.04 mag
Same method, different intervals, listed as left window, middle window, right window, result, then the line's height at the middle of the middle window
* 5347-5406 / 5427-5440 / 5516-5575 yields -0.03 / 15.9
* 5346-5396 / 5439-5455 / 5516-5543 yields 0.03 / 15.8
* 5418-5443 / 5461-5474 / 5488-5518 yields 0.04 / 15.7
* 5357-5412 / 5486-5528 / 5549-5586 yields 0.02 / 15.6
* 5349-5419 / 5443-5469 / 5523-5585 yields 0.06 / 15.9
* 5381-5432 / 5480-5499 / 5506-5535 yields 0.03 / 15.6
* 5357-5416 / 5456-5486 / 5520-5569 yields 0.05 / 15.9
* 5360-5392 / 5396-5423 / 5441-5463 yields -0.05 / 15.6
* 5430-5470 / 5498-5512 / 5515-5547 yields 0.02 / 15.6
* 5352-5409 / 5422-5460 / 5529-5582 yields 0.02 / 15.9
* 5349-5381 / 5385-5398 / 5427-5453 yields 0.05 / 16.2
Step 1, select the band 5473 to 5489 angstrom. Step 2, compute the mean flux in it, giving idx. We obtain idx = 15.2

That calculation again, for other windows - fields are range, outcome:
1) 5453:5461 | 15.2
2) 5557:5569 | 15.6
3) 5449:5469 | 15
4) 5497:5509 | 15.2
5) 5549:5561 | 15.6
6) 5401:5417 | 16.5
